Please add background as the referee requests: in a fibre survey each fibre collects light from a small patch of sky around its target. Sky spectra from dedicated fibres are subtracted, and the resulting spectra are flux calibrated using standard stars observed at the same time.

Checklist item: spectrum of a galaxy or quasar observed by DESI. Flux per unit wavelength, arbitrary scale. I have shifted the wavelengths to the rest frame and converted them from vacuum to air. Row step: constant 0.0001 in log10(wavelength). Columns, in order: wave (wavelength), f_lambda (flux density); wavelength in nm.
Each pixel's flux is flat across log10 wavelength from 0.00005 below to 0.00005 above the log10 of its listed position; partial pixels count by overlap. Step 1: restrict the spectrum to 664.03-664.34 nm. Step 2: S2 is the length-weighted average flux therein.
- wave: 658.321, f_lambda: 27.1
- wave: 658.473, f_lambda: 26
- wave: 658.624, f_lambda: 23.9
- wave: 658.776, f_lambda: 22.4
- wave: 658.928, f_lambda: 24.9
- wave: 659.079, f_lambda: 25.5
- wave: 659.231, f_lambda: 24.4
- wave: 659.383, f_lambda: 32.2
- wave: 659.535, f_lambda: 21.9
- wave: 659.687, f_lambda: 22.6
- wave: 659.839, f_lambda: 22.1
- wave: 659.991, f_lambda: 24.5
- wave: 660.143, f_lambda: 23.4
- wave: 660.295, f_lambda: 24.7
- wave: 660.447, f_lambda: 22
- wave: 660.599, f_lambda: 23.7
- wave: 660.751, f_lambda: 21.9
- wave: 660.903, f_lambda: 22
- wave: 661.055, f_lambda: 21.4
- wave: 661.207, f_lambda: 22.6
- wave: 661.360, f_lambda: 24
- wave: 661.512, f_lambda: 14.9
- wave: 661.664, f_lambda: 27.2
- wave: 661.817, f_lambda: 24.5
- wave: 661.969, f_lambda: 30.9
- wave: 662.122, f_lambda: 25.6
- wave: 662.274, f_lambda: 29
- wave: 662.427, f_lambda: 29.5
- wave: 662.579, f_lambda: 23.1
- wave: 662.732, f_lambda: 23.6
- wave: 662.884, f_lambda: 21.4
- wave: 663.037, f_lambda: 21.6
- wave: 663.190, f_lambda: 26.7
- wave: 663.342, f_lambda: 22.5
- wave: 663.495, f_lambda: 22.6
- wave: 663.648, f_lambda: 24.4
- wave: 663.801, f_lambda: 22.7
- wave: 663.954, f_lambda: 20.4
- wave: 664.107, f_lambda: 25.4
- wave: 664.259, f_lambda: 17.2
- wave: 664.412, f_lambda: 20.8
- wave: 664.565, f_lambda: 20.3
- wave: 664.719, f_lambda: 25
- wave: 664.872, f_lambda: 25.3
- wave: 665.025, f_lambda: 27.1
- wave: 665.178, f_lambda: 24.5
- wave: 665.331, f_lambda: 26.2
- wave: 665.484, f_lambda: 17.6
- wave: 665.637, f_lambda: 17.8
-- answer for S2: 21.3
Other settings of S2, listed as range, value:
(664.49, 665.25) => 24.4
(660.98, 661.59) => 20.8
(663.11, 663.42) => 24.6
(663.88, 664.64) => 20.8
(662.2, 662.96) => 25.3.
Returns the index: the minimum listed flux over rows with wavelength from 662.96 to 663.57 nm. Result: 21.6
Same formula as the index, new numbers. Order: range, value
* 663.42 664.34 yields 17.2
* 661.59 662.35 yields 24.5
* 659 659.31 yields 24.4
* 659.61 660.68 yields 22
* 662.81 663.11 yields 21.4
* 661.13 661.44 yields 22.6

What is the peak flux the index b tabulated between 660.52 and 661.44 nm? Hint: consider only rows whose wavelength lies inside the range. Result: 24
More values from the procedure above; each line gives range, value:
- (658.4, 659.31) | 26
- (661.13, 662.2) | 30.9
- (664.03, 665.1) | 27.1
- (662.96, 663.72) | 26.7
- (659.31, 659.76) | 32.2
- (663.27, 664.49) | 25.4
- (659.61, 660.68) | 24.7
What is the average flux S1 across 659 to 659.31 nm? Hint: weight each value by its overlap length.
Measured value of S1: 25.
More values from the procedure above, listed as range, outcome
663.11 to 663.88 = 23.7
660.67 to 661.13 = 21.8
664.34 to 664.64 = 20.5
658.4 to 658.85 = 24.1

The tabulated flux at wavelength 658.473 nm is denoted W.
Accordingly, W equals 26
